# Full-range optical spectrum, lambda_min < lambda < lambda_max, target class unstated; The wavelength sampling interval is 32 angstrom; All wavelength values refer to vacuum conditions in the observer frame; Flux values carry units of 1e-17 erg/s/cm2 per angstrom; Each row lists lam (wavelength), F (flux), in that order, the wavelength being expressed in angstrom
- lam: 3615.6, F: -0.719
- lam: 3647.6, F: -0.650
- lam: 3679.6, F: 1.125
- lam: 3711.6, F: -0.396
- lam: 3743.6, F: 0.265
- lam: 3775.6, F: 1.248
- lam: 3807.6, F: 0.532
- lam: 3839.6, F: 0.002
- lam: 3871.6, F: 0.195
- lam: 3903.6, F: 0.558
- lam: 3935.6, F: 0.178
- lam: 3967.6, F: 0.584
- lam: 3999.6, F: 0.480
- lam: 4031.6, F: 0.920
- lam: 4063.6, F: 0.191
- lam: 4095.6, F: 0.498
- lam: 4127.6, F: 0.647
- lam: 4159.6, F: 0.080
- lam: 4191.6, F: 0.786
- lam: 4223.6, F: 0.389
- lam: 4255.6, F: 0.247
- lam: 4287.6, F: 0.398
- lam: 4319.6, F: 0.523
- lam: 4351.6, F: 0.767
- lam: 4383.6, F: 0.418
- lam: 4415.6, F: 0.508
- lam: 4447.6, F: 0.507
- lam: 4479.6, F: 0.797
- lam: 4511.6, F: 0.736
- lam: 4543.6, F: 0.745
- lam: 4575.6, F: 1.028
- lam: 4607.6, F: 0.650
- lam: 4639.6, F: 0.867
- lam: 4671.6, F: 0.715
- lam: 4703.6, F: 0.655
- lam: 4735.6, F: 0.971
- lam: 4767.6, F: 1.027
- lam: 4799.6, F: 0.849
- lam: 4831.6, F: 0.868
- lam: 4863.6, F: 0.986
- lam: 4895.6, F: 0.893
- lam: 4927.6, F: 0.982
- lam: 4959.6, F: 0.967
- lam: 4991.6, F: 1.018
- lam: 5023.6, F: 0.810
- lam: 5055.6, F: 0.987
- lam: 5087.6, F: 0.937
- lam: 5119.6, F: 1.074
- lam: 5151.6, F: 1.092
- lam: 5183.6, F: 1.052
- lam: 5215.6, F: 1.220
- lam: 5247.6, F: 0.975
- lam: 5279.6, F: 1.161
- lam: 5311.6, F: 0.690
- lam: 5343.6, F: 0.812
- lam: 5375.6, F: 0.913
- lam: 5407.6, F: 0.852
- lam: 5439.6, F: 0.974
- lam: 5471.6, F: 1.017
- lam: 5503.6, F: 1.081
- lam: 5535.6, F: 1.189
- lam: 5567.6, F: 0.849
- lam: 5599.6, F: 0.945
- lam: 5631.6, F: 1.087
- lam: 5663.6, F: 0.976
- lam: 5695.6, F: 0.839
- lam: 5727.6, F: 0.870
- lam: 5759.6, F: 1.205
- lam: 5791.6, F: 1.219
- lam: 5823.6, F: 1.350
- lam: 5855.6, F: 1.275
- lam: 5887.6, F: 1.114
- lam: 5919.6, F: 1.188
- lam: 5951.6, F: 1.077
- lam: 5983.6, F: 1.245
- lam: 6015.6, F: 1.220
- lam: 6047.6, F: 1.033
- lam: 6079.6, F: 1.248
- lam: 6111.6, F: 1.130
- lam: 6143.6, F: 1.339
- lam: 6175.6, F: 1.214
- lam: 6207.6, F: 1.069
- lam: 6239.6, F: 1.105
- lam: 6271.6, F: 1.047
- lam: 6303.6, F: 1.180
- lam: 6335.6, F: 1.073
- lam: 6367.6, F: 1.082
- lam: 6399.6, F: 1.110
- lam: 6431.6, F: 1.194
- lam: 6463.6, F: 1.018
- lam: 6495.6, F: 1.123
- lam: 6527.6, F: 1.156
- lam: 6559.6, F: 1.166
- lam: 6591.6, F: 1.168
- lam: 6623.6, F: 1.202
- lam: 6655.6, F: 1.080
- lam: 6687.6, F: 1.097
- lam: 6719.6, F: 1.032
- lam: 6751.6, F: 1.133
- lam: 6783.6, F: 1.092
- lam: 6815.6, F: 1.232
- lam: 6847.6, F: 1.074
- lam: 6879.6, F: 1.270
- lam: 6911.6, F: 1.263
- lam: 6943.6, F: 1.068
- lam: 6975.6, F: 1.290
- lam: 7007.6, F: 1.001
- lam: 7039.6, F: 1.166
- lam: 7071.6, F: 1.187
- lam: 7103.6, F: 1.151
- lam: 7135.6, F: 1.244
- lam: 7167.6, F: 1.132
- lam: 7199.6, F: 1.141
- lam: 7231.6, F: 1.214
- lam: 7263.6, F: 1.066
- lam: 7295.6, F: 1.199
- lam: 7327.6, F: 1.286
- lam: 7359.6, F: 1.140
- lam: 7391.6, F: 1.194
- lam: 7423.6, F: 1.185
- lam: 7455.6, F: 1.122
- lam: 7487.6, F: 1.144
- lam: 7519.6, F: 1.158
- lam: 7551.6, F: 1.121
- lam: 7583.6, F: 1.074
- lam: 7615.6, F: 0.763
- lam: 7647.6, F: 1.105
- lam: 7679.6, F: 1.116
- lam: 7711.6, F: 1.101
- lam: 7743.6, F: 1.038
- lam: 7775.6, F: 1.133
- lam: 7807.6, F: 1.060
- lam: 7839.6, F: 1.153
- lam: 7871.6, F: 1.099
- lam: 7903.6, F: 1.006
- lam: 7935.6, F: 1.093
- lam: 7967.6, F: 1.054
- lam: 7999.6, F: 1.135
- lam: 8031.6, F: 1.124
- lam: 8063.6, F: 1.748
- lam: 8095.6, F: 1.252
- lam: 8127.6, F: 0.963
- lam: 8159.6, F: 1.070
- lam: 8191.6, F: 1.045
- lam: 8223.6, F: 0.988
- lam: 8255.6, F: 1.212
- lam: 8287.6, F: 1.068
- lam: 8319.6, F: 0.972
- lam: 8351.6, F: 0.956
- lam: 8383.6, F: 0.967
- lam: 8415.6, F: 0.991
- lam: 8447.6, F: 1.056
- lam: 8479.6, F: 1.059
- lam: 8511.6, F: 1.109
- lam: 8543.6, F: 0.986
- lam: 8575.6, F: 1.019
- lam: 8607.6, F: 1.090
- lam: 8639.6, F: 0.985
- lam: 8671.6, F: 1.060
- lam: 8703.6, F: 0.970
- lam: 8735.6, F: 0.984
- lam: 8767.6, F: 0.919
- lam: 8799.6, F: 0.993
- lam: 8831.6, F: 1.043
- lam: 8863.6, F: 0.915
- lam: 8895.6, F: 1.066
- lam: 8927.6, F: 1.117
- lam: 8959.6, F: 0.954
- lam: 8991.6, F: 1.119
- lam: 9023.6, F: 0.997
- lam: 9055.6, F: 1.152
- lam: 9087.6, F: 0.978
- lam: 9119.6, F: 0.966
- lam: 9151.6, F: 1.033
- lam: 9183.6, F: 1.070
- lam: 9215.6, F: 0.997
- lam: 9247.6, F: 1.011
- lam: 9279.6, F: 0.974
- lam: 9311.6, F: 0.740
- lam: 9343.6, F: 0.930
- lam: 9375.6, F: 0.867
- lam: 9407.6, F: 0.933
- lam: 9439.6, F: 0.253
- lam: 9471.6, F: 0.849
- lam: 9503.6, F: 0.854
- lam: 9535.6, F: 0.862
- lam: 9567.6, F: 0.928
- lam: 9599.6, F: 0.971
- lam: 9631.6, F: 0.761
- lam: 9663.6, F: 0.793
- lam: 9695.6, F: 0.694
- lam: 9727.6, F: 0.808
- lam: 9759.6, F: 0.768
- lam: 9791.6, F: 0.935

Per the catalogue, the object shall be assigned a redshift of 0.23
